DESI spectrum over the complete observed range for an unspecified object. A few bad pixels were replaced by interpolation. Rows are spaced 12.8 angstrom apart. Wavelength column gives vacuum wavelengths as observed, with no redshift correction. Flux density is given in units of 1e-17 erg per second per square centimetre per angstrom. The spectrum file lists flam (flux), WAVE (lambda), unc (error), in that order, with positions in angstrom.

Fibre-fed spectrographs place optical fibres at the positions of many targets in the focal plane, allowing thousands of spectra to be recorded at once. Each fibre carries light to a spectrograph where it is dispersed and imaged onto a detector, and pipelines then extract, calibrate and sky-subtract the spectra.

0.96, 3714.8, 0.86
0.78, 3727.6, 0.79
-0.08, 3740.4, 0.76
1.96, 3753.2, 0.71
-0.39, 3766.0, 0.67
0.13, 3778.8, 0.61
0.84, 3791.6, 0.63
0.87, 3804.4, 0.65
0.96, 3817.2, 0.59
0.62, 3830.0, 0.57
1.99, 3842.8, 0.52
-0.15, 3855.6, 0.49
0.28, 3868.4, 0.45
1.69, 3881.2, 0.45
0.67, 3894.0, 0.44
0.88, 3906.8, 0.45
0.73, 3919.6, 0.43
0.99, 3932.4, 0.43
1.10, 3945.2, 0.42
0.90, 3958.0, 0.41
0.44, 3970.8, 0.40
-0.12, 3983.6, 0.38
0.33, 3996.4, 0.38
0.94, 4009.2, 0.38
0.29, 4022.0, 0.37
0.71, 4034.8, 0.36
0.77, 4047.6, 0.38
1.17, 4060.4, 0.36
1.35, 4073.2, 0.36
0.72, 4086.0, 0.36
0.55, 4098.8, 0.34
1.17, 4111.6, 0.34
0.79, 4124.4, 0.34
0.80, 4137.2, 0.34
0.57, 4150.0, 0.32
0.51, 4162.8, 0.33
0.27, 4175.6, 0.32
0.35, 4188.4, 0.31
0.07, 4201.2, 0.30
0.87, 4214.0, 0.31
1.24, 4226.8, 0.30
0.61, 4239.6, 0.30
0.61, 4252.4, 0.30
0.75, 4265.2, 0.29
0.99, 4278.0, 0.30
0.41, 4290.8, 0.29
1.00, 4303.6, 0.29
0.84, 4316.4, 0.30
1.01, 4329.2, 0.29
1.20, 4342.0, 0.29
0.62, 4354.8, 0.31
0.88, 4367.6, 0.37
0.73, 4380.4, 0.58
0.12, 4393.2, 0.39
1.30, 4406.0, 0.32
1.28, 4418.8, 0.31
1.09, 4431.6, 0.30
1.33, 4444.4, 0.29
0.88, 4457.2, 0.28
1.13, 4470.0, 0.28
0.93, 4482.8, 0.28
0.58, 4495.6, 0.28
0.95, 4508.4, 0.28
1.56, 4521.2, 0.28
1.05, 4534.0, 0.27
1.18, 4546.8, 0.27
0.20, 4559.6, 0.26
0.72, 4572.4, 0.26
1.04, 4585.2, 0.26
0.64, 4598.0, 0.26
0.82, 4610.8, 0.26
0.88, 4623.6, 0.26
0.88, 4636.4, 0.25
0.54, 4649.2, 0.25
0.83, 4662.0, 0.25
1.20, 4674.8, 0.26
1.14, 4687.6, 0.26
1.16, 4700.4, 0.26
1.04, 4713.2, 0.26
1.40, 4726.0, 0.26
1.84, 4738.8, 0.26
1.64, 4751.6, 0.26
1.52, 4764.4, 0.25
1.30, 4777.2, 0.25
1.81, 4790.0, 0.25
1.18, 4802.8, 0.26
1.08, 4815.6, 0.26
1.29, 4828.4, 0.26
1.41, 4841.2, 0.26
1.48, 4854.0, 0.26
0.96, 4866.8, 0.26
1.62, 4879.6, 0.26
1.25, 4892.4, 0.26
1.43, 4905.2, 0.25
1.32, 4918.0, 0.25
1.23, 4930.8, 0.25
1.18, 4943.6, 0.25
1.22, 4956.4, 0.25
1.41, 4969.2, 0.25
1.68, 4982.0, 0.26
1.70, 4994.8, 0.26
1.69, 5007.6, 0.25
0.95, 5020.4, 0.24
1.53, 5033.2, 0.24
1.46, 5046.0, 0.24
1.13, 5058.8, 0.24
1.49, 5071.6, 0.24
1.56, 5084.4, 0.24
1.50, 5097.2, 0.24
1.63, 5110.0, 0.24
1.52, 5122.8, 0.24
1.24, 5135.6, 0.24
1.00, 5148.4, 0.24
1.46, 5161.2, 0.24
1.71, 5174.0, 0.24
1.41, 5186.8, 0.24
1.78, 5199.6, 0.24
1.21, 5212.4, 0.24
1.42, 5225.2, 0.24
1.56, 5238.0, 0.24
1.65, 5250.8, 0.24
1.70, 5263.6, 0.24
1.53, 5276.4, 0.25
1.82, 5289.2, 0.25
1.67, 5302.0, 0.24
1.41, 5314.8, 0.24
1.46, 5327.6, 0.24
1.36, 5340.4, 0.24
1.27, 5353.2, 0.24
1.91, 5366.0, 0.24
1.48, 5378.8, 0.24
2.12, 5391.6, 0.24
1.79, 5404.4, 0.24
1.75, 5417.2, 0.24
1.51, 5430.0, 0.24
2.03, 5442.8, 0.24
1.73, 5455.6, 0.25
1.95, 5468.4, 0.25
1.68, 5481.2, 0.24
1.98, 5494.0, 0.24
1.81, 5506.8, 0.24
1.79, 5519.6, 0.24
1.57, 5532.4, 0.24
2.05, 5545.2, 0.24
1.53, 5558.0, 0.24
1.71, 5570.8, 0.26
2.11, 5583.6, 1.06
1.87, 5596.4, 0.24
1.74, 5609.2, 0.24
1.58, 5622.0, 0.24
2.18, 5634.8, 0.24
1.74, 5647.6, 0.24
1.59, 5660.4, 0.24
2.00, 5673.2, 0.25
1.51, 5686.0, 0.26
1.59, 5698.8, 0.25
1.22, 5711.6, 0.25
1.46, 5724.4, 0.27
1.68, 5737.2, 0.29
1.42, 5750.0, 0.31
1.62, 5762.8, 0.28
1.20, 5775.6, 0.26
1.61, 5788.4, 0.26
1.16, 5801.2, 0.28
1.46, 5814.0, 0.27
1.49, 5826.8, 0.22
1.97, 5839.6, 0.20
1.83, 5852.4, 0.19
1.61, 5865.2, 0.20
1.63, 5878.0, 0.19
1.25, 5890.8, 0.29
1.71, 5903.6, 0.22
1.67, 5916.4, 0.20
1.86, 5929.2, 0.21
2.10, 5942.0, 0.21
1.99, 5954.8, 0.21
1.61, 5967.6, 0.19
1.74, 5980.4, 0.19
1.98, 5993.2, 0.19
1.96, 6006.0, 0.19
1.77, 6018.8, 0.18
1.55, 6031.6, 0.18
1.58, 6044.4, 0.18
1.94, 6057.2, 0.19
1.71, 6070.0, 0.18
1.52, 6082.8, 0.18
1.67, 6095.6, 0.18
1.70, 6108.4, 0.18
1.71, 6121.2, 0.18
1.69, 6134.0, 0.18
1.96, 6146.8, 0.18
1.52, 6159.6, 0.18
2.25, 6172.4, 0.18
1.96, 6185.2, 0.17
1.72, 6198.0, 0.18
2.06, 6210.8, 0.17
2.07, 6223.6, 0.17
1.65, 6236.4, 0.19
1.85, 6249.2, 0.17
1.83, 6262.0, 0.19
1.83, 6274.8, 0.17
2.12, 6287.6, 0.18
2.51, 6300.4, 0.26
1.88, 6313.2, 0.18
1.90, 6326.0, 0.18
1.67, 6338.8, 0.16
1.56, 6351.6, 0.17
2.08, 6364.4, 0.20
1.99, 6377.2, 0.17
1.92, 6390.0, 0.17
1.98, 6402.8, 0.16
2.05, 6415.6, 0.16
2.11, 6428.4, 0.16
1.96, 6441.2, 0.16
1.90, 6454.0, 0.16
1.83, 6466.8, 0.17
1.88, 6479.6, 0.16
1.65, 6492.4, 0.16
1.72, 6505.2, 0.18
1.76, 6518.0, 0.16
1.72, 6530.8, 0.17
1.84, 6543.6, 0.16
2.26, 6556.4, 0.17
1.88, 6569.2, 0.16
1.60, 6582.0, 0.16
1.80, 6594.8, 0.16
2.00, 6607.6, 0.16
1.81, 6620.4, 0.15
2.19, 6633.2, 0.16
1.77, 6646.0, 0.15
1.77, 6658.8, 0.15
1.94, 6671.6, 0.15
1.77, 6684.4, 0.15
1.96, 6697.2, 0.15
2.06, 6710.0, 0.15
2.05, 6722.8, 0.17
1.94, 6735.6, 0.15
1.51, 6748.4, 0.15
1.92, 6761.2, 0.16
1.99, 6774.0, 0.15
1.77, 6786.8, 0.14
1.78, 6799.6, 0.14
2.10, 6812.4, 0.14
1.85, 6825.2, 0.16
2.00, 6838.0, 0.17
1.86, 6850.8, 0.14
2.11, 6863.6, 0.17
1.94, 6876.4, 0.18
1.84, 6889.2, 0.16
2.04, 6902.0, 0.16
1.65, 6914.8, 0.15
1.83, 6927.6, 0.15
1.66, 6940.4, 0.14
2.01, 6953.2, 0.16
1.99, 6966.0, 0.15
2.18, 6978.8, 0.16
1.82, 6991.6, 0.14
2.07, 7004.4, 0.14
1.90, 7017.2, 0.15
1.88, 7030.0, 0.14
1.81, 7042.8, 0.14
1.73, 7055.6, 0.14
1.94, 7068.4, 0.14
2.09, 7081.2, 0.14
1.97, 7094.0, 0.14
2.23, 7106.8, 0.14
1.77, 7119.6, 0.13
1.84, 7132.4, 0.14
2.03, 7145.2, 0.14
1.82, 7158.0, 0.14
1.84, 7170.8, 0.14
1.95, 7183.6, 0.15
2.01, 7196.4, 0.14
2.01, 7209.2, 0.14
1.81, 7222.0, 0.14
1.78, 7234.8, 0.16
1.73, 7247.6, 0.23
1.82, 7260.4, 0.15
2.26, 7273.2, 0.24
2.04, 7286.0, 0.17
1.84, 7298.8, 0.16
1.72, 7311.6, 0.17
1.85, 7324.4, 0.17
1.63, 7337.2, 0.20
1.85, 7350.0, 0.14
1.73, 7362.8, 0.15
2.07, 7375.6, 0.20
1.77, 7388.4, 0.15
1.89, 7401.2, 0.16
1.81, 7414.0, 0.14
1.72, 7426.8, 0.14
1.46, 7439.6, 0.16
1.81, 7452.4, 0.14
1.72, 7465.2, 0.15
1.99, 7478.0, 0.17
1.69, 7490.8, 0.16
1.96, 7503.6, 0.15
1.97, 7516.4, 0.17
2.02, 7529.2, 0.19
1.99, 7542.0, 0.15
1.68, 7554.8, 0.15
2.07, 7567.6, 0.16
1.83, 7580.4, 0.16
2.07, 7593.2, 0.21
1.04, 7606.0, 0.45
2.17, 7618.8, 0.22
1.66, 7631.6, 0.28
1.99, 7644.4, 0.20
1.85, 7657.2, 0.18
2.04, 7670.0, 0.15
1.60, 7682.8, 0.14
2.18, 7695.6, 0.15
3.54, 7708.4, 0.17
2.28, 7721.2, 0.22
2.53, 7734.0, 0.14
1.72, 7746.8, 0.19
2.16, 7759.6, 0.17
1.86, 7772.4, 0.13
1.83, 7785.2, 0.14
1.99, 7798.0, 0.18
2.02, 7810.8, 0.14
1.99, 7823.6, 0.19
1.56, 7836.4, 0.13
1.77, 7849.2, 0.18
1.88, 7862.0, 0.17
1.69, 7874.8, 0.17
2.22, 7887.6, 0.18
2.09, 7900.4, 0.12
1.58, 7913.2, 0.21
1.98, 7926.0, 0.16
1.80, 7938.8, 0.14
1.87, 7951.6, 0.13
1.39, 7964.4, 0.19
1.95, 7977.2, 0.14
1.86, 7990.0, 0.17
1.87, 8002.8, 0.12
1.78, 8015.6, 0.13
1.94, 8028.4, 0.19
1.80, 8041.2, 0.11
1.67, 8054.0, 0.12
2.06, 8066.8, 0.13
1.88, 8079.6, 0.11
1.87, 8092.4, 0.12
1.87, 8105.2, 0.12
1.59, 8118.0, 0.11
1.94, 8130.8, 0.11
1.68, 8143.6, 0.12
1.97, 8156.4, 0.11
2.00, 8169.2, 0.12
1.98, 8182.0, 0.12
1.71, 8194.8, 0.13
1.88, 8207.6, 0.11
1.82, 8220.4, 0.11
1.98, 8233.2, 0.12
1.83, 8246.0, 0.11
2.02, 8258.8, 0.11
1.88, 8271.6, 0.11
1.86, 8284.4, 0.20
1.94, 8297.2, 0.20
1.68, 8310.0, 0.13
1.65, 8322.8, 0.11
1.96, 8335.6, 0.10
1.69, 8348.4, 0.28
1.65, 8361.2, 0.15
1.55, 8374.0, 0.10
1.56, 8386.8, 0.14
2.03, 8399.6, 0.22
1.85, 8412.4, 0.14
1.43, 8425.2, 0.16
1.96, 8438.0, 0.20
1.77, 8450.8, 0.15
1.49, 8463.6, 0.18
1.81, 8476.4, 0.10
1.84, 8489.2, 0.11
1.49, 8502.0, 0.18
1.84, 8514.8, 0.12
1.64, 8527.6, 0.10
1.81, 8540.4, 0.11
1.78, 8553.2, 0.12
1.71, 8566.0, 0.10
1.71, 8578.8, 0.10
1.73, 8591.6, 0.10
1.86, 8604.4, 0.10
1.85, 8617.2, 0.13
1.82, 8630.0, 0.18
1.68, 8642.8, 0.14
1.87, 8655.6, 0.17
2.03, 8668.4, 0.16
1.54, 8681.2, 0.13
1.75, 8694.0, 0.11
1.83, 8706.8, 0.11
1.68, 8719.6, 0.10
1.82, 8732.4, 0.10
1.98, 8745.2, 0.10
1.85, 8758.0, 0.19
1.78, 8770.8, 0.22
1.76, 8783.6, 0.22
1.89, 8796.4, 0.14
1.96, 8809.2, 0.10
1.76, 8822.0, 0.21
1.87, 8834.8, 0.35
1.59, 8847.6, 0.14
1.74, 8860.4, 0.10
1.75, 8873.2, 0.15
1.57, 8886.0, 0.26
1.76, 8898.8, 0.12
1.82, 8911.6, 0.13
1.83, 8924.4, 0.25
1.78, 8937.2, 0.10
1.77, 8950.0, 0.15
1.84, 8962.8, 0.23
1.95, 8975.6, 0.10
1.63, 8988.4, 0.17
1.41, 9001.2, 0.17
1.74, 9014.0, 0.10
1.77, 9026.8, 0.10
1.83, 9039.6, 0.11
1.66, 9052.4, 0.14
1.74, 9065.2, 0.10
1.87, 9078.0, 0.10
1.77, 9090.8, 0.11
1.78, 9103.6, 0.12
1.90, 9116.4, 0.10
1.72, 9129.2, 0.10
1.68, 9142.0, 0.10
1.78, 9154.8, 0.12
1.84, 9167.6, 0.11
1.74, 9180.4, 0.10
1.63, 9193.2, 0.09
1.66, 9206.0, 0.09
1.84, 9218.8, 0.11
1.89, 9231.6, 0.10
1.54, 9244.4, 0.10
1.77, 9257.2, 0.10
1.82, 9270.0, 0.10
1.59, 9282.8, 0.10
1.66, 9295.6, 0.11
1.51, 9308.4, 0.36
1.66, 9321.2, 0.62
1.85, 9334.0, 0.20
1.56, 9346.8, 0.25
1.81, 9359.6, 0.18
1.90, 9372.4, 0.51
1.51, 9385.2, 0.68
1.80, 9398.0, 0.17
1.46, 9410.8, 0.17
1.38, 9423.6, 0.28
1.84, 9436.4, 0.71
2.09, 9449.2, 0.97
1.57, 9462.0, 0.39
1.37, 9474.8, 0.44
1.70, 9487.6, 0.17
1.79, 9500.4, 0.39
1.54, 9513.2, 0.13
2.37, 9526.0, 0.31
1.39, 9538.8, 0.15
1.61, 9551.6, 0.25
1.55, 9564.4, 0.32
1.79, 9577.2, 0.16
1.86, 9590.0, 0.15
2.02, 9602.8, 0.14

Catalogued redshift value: 0.174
